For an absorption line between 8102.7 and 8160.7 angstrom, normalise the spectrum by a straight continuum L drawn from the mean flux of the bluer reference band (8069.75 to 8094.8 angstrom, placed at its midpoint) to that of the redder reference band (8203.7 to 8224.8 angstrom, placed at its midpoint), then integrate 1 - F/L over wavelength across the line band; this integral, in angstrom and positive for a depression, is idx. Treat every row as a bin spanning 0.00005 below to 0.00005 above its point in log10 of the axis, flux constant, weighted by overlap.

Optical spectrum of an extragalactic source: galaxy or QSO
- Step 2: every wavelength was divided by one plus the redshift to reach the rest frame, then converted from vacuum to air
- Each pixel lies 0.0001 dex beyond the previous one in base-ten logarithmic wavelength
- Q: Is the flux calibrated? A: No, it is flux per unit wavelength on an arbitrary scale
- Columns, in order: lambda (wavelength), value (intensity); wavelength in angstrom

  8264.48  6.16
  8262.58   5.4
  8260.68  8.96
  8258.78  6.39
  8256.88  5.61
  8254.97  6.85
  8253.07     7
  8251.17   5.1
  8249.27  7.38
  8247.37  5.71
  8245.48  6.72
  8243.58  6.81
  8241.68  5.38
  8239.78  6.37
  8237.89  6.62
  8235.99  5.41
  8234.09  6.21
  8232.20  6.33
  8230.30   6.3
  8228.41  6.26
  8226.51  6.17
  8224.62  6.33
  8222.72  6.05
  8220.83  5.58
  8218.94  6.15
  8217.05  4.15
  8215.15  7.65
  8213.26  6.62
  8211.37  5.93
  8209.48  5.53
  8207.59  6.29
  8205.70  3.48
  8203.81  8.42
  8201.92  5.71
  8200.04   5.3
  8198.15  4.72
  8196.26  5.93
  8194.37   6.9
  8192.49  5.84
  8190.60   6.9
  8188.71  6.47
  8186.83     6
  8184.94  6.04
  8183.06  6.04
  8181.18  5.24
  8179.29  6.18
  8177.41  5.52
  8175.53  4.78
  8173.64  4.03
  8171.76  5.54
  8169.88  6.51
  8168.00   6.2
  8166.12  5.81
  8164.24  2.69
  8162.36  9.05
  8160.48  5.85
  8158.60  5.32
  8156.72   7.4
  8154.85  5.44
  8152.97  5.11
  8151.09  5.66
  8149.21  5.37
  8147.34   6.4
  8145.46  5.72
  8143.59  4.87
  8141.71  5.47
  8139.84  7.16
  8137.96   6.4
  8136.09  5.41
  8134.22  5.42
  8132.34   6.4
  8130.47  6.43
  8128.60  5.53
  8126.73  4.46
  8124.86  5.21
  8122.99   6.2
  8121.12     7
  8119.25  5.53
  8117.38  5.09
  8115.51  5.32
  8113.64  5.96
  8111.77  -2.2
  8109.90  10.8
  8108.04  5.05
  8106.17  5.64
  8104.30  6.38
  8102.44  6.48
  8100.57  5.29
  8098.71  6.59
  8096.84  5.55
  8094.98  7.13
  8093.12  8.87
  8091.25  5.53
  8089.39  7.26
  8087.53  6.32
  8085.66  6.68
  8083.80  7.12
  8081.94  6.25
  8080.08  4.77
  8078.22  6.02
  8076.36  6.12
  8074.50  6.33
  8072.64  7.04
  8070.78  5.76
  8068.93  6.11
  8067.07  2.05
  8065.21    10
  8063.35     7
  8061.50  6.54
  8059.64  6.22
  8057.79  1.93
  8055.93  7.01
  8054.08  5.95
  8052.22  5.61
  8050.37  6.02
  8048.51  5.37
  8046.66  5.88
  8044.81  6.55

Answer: 5.4 angstrom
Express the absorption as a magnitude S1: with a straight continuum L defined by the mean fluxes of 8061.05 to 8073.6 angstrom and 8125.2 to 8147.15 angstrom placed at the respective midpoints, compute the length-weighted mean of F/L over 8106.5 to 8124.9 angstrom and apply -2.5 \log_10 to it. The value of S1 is 0.10 mag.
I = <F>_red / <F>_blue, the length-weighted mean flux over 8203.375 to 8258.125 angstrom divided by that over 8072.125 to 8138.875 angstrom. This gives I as 1.03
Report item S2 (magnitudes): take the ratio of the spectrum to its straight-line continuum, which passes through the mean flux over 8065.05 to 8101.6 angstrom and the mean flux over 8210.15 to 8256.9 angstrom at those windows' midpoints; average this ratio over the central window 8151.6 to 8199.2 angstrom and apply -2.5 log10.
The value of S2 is 0.07 mag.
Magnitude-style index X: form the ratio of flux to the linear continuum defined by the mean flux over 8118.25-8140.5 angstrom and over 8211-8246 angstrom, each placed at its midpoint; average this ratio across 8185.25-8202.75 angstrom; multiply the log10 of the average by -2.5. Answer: 0.02 mag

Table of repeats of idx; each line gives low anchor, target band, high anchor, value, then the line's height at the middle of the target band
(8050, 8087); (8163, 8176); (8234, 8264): 2.2 angstrom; 6.22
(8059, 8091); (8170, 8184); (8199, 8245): 1.7 angstrom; 6.13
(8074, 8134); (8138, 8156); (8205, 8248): 0.7 angstrom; 5.98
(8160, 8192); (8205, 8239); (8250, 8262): 1.7 angstrom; 6.28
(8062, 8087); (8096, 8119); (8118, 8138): 1.8 angstrom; 5.96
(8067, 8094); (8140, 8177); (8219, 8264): 3.6 angstrom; 6.29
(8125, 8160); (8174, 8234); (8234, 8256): 1.4 angstrom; 6.08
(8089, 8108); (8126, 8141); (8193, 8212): 0.7 angstrom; 6.19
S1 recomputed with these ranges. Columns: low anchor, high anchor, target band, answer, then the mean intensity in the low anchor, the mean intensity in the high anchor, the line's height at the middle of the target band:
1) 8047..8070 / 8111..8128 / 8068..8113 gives -0.16 mag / 5.82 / 4.81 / 5.29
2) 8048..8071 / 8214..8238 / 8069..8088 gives -0.07 mag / 5.82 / 6.08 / 5.85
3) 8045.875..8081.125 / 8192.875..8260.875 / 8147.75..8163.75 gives -0.01 mag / 5.88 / 6.14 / 6.03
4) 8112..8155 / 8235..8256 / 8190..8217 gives 0.00 mag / 5.59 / 6.3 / 6.04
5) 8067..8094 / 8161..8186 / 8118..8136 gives 0.04 mag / 6.27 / 5.67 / 5.97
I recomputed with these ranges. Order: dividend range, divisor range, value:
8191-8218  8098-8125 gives 1.05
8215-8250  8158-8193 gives 1.06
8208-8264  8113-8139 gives 1.09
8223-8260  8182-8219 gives 1.05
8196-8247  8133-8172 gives 1.03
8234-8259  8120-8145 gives 1.07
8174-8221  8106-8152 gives 1.05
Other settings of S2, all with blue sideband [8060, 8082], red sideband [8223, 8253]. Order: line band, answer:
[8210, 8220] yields 0.03 mag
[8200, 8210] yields 0.07 mag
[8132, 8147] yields 0.06 mag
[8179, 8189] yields 0.05 mag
